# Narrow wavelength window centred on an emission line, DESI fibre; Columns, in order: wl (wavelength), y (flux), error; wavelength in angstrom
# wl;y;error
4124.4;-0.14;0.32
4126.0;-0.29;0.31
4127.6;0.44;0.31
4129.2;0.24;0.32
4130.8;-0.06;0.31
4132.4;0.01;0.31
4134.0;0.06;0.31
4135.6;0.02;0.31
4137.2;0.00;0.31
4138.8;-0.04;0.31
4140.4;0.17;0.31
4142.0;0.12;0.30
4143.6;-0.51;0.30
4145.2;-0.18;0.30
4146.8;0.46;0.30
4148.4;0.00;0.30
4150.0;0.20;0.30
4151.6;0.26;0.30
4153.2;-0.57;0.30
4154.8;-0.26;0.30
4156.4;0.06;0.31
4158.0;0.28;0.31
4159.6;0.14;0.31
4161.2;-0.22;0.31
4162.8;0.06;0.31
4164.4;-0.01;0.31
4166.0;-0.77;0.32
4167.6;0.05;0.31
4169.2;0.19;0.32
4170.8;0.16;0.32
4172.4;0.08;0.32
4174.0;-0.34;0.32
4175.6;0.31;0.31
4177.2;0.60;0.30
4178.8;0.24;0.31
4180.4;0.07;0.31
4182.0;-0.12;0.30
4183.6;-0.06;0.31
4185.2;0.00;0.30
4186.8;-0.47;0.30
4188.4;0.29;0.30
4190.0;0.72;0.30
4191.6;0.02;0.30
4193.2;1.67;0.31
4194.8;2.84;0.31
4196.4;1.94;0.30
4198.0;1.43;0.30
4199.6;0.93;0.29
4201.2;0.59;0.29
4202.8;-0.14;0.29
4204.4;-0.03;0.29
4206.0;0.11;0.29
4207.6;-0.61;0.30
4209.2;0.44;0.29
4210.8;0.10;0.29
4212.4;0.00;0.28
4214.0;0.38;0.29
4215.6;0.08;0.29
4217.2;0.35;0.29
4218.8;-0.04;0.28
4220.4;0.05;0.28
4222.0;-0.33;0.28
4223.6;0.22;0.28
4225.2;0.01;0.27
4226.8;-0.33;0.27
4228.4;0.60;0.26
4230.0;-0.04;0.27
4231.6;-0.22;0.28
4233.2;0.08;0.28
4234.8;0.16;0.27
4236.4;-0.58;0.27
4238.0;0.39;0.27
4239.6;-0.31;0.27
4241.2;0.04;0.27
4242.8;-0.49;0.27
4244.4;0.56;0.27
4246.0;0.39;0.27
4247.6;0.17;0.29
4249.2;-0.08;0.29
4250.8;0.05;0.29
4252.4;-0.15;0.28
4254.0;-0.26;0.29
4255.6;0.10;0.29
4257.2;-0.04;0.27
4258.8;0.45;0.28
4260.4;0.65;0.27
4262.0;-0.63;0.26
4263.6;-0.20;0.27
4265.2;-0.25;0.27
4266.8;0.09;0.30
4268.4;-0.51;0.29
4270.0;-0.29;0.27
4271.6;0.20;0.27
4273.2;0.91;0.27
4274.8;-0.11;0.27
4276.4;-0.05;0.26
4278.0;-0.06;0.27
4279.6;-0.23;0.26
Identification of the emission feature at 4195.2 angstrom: [O II] 3727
